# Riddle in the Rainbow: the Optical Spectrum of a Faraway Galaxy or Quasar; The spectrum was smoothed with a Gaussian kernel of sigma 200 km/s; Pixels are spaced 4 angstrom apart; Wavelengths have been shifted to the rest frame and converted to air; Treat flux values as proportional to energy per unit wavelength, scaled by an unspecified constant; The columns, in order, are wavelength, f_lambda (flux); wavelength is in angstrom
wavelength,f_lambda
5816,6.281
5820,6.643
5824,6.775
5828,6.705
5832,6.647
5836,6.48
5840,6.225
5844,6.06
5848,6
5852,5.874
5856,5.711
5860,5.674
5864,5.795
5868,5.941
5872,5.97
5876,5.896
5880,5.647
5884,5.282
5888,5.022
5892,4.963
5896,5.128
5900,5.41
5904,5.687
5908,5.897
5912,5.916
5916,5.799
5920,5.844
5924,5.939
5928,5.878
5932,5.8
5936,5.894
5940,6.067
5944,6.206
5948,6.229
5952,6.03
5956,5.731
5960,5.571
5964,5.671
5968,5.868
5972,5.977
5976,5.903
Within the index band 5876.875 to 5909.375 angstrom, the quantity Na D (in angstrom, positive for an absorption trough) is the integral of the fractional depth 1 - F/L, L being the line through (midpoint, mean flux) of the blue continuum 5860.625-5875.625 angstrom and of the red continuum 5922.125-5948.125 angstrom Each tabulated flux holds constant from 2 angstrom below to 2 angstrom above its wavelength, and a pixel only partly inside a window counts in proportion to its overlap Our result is 2.9 angstrom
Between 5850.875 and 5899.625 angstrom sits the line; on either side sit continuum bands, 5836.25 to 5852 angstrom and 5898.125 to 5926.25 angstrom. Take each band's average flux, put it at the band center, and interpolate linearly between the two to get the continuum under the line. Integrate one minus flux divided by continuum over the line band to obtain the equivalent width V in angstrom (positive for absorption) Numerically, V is 3.3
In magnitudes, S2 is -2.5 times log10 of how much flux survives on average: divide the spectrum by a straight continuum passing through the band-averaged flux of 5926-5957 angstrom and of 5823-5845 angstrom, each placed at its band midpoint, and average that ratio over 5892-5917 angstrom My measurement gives 0.11 mag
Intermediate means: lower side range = 6.49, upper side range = 5.99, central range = 5.58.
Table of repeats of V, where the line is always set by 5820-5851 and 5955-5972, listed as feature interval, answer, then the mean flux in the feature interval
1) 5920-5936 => 0.15 angstrom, 5.87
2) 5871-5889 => 1.77 angstrom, 5.57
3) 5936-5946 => -0.39 angstrom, 6.09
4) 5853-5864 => 0.98 angstrom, 5.73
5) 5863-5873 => 0.54 angstrom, 5.91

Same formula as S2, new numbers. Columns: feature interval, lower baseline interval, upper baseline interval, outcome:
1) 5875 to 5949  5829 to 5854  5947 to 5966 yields 0.052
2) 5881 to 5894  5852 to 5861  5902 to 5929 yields 0.132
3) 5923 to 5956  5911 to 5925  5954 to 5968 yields -0.040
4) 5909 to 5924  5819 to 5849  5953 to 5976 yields 0.030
